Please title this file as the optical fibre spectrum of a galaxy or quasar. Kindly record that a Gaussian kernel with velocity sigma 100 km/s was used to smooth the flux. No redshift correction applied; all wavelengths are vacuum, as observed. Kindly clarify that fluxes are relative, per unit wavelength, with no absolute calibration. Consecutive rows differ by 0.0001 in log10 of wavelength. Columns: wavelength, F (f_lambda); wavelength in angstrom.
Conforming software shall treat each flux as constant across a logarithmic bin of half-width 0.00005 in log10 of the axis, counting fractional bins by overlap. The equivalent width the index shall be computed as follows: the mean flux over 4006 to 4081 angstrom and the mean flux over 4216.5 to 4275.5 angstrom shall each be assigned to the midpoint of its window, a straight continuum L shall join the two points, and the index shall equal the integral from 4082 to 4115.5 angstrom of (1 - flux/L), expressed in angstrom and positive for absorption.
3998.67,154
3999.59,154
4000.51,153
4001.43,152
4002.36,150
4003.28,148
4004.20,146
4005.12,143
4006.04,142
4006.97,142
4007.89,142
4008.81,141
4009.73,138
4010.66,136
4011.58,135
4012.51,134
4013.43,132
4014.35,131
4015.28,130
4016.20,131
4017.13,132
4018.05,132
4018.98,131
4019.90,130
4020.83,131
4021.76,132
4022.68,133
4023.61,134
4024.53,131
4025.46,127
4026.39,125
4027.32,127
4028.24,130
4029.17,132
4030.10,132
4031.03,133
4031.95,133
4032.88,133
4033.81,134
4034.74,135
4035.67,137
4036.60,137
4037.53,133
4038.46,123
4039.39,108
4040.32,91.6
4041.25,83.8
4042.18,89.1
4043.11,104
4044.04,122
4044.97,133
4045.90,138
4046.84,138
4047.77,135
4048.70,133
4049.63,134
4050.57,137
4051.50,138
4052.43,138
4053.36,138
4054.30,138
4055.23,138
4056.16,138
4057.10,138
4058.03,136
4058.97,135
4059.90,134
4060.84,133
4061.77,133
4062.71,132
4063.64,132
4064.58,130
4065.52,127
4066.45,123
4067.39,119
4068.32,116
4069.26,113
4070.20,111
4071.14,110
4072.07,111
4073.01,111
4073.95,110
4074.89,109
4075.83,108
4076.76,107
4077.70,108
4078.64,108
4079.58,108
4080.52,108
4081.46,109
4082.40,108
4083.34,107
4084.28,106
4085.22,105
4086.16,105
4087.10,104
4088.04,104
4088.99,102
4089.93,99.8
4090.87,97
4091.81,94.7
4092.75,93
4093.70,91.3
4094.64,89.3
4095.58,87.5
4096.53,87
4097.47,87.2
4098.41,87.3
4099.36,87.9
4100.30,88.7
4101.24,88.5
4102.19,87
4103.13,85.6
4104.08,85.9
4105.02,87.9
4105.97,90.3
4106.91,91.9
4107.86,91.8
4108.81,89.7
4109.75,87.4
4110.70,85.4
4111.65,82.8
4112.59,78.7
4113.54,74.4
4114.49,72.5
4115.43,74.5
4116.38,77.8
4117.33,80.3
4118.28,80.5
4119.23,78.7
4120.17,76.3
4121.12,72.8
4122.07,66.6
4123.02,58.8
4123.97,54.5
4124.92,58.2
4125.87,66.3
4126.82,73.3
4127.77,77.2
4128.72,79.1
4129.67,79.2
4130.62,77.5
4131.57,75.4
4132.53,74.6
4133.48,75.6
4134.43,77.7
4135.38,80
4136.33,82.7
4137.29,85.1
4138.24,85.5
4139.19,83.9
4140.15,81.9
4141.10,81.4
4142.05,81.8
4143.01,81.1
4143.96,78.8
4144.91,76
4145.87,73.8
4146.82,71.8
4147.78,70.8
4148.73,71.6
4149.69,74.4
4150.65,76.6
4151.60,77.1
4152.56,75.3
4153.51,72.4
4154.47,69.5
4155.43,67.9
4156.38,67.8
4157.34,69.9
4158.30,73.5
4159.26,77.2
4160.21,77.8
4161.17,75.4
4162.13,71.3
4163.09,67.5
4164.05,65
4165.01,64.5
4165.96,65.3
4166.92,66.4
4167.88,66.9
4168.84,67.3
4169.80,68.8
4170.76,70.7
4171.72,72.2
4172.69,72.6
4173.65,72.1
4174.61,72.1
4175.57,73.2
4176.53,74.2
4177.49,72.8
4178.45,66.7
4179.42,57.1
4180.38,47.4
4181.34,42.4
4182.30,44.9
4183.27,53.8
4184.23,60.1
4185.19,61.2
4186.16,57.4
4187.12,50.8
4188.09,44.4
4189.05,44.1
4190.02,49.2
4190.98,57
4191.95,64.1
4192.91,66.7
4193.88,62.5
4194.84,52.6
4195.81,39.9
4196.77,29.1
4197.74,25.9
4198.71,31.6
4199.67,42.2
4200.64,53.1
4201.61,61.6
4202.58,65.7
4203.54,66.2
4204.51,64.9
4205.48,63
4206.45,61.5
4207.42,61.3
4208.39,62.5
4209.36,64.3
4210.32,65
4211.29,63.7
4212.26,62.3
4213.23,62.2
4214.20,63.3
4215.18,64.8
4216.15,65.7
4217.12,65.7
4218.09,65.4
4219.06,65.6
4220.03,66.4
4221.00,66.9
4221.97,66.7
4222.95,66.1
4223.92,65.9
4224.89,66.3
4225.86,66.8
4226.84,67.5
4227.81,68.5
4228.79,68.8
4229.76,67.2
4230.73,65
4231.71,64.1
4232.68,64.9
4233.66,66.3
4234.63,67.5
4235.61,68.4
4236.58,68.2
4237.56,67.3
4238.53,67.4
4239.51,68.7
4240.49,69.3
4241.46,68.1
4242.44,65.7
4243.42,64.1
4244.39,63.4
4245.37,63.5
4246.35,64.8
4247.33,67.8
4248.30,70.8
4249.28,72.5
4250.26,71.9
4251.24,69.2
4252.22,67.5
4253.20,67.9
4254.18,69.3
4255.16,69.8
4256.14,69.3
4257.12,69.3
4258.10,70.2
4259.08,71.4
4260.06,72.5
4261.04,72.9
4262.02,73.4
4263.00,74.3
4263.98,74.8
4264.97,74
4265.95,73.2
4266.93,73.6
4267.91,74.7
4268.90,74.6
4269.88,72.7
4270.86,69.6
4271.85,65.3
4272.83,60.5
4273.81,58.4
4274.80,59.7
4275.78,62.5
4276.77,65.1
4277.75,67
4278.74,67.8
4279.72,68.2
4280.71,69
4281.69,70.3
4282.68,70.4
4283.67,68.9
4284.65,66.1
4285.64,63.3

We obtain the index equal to 5.9 angstrom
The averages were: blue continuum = 127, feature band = 91.4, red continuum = 68.2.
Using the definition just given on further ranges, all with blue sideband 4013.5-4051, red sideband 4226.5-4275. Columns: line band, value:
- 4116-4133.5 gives 5.09 angstrom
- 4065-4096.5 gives 2.31 angstrom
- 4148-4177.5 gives 6.73 angstrom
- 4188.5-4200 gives 5.05 angstrom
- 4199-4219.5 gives 4.53 angstrom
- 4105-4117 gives 2.60 angstrom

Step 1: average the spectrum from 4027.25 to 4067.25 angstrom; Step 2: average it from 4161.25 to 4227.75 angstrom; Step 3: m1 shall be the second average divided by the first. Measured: 0.47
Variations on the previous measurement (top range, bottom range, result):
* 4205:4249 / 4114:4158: 0.88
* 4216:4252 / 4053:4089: 0.57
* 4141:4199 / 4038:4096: 0.55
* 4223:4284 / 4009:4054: 0.53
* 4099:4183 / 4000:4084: 0.58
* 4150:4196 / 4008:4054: 0.50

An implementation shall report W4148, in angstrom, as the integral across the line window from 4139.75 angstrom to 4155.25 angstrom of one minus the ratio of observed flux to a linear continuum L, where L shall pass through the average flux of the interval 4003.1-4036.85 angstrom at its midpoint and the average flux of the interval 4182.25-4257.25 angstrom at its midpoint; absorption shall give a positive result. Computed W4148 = 2.2 angstrom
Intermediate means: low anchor 134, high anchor 62.1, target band 75.7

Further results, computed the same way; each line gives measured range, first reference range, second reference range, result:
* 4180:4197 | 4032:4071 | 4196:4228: 4.4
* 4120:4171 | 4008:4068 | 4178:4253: 8.5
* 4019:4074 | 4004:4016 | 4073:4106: -3.7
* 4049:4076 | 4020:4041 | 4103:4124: -4.2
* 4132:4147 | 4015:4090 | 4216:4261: 2.7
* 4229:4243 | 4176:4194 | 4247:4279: -0.4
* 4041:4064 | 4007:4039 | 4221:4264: -1.2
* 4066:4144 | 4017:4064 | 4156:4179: 7.8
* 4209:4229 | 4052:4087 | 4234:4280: 3.4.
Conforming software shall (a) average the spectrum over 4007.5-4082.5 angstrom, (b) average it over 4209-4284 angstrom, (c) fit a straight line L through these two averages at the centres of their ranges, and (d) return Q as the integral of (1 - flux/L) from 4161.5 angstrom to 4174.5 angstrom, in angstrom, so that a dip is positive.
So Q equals 3.1 angstrom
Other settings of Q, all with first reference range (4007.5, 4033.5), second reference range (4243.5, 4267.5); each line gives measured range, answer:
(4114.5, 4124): 3.0 angstrom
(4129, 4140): 2.4 angstrom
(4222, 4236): 1.9 angstrom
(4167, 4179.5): 3.0 angstrom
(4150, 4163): 3.2 angstrom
